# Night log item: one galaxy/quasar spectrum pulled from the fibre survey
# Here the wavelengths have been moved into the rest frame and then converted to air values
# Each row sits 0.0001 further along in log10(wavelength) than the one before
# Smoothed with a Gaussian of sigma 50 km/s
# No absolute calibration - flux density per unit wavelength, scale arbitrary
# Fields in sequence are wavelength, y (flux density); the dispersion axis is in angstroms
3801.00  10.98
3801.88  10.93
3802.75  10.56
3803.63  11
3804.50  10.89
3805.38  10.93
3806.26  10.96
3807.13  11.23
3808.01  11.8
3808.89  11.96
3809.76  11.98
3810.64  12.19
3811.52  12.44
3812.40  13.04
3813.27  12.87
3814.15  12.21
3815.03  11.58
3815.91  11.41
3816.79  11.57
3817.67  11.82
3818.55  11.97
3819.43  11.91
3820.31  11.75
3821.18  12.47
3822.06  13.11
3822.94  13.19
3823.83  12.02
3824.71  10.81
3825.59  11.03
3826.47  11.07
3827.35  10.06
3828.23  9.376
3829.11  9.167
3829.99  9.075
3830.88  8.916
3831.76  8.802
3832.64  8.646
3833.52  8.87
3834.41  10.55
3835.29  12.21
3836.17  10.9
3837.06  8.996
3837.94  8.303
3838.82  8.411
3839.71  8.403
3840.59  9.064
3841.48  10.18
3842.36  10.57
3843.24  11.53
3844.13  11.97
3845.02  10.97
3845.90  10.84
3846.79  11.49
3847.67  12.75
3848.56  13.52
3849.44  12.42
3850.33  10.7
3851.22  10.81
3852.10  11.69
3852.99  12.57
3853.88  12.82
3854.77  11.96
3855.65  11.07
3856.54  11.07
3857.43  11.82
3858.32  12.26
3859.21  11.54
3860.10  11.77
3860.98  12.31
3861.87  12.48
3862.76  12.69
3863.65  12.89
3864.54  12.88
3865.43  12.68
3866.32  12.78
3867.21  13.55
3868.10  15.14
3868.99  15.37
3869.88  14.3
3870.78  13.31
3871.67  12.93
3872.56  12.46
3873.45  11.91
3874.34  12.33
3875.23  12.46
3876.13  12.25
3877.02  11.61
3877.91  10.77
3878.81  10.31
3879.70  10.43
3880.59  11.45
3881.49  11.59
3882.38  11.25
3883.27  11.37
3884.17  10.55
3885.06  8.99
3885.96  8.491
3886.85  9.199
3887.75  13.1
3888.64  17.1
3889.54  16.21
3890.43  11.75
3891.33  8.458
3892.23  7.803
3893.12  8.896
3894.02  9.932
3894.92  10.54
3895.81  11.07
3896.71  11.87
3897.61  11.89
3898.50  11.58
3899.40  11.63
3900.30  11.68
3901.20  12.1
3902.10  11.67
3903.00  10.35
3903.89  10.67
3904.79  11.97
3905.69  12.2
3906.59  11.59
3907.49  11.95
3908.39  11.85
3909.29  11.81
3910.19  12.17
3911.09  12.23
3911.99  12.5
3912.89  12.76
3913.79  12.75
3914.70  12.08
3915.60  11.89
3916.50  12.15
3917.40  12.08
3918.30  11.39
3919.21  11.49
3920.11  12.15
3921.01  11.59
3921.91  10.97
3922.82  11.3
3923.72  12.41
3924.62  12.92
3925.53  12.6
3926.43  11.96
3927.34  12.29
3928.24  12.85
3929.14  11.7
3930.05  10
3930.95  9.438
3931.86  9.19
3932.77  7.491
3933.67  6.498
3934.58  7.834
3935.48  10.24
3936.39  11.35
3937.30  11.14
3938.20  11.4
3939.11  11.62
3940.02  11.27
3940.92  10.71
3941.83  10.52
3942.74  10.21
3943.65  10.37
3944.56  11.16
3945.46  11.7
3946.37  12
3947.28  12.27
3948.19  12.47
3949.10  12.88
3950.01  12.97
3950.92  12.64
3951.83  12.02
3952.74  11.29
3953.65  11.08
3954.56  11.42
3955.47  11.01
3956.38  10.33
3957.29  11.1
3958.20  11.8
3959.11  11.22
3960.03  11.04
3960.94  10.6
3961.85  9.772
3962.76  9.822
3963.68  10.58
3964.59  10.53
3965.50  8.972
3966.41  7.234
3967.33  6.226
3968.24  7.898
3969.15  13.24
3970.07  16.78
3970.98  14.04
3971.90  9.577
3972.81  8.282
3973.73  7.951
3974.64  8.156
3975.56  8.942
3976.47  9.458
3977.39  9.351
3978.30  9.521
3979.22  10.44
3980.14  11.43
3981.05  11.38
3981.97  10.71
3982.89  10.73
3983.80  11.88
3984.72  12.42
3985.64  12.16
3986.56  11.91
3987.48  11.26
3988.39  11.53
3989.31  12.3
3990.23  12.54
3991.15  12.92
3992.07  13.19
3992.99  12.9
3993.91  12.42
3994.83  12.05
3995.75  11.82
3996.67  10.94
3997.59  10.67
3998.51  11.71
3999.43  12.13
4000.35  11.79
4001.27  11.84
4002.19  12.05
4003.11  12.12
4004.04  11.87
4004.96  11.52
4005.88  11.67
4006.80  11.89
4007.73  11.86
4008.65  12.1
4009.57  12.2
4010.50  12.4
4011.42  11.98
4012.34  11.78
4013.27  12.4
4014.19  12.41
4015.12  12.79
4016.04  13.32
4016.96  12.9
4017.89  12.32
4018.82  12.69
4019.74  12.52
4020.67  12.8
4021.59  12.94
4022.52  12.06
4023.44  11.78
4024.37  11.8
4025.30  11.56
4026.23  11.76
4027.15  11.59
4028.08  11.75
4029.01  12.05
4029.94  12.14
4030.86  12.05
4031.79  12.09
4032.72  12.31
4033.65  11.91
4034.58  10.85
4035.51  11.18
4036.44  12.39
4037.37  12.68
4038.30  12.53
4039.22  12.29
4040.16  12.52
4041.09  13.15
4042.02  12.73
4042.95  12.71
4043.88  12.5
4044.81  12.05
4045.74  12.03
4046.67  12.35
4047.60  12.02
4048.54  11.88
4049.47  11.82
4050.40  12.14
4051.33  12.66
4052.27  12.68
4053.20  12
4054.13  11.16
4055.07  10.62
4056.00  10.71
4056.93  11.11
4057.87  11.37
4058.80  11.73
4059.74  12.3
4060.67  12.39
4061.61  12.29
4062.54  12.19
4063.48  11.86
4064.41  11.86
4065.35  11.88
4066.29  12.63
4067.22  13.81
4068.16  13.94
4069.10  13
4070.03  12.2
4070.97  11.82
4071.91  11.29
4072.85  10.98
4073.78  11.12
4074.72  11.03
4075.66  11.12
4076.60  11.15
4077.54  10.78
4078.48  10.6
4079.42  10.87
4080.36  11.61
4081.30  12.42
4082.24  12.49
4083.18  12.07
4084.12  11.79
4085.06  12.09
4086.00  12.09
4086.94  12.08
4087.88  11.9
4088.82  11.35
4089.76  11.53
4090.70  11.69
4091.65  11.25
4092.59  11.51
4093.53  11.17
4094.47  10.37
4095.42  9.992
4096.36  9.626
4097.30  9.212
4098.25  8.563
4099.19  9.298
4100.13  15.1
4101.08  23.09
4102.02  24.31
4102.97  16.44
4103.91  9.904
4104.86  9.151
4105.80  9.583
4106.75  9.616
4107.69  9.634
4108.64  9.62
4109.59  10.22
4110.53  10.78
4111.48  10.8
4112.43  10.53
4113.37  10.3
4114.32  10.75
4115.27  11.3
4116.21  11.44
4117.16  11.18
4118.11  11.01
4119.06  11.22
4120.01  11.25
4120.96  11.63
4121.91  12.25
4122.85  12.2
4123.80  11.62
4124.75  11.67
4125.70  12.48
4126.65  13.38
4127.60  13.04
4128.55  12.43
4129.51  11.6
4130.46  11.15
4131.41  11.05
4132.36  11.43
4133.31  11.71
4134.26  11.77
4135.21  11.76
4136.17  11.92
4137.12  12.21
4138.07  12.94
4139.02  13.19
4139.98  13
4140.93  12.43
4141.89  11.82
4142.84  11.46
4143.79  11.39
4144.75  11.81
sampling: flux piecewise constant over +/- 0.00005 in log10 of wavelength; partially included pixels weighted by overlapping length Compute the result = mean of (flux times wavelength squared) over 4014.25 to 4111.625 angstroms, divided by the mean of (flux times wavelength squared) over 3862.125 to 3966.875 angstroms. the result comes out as 1.1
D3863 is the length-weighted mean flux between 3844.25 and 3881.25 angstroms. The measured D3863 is 12.2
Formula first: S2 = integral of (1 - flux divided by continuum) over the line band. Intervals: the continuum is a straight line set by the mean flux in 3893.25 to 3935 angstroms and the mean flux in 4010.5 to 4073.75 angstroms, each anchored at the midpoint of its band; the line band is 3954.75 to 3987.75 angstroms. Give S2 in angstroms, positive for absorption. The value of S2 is 3.4 angstroms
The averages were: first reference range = 11.4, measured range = 10.5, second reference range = 12.1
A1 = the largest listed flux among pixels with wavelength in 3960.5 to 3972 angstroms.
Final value 16.78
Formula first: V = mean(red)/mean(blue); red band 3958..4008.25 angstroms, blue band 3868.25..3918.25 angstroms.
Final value 0.9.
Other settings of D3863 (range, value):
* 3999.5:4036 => 12.1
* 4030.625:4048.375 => 12.2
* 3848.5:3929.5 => 11.9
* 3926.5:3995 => 10.9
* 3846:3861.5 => 11.9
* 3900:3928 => 11.9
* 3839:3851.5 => 11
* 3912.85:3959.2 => 11.3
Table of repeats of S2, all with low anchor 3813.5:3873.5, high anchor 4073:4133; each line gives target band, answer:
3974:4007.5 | 0.48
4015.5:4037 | -0.97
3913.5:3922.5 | -0.22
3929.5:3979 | 4.57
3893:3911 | 0.15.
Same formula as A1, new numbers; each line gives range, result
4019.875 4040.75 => 12.94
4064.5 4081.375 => 13.94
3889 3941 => 16.21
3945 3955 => 12.97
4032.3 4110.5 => 24.31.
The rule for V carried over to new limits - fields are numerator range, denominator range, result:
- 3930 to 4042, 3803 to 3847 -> 1.04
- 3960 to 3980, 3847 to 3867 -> 0.82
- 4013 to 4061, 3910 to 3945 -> 1.08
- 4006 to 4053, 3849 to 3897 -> 1.03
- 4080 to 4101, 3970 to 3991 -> 1.06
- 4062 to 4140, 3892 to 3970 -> 1.06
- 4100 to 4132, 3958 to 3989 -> 1.15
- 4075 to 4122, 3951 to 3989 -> 1.09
